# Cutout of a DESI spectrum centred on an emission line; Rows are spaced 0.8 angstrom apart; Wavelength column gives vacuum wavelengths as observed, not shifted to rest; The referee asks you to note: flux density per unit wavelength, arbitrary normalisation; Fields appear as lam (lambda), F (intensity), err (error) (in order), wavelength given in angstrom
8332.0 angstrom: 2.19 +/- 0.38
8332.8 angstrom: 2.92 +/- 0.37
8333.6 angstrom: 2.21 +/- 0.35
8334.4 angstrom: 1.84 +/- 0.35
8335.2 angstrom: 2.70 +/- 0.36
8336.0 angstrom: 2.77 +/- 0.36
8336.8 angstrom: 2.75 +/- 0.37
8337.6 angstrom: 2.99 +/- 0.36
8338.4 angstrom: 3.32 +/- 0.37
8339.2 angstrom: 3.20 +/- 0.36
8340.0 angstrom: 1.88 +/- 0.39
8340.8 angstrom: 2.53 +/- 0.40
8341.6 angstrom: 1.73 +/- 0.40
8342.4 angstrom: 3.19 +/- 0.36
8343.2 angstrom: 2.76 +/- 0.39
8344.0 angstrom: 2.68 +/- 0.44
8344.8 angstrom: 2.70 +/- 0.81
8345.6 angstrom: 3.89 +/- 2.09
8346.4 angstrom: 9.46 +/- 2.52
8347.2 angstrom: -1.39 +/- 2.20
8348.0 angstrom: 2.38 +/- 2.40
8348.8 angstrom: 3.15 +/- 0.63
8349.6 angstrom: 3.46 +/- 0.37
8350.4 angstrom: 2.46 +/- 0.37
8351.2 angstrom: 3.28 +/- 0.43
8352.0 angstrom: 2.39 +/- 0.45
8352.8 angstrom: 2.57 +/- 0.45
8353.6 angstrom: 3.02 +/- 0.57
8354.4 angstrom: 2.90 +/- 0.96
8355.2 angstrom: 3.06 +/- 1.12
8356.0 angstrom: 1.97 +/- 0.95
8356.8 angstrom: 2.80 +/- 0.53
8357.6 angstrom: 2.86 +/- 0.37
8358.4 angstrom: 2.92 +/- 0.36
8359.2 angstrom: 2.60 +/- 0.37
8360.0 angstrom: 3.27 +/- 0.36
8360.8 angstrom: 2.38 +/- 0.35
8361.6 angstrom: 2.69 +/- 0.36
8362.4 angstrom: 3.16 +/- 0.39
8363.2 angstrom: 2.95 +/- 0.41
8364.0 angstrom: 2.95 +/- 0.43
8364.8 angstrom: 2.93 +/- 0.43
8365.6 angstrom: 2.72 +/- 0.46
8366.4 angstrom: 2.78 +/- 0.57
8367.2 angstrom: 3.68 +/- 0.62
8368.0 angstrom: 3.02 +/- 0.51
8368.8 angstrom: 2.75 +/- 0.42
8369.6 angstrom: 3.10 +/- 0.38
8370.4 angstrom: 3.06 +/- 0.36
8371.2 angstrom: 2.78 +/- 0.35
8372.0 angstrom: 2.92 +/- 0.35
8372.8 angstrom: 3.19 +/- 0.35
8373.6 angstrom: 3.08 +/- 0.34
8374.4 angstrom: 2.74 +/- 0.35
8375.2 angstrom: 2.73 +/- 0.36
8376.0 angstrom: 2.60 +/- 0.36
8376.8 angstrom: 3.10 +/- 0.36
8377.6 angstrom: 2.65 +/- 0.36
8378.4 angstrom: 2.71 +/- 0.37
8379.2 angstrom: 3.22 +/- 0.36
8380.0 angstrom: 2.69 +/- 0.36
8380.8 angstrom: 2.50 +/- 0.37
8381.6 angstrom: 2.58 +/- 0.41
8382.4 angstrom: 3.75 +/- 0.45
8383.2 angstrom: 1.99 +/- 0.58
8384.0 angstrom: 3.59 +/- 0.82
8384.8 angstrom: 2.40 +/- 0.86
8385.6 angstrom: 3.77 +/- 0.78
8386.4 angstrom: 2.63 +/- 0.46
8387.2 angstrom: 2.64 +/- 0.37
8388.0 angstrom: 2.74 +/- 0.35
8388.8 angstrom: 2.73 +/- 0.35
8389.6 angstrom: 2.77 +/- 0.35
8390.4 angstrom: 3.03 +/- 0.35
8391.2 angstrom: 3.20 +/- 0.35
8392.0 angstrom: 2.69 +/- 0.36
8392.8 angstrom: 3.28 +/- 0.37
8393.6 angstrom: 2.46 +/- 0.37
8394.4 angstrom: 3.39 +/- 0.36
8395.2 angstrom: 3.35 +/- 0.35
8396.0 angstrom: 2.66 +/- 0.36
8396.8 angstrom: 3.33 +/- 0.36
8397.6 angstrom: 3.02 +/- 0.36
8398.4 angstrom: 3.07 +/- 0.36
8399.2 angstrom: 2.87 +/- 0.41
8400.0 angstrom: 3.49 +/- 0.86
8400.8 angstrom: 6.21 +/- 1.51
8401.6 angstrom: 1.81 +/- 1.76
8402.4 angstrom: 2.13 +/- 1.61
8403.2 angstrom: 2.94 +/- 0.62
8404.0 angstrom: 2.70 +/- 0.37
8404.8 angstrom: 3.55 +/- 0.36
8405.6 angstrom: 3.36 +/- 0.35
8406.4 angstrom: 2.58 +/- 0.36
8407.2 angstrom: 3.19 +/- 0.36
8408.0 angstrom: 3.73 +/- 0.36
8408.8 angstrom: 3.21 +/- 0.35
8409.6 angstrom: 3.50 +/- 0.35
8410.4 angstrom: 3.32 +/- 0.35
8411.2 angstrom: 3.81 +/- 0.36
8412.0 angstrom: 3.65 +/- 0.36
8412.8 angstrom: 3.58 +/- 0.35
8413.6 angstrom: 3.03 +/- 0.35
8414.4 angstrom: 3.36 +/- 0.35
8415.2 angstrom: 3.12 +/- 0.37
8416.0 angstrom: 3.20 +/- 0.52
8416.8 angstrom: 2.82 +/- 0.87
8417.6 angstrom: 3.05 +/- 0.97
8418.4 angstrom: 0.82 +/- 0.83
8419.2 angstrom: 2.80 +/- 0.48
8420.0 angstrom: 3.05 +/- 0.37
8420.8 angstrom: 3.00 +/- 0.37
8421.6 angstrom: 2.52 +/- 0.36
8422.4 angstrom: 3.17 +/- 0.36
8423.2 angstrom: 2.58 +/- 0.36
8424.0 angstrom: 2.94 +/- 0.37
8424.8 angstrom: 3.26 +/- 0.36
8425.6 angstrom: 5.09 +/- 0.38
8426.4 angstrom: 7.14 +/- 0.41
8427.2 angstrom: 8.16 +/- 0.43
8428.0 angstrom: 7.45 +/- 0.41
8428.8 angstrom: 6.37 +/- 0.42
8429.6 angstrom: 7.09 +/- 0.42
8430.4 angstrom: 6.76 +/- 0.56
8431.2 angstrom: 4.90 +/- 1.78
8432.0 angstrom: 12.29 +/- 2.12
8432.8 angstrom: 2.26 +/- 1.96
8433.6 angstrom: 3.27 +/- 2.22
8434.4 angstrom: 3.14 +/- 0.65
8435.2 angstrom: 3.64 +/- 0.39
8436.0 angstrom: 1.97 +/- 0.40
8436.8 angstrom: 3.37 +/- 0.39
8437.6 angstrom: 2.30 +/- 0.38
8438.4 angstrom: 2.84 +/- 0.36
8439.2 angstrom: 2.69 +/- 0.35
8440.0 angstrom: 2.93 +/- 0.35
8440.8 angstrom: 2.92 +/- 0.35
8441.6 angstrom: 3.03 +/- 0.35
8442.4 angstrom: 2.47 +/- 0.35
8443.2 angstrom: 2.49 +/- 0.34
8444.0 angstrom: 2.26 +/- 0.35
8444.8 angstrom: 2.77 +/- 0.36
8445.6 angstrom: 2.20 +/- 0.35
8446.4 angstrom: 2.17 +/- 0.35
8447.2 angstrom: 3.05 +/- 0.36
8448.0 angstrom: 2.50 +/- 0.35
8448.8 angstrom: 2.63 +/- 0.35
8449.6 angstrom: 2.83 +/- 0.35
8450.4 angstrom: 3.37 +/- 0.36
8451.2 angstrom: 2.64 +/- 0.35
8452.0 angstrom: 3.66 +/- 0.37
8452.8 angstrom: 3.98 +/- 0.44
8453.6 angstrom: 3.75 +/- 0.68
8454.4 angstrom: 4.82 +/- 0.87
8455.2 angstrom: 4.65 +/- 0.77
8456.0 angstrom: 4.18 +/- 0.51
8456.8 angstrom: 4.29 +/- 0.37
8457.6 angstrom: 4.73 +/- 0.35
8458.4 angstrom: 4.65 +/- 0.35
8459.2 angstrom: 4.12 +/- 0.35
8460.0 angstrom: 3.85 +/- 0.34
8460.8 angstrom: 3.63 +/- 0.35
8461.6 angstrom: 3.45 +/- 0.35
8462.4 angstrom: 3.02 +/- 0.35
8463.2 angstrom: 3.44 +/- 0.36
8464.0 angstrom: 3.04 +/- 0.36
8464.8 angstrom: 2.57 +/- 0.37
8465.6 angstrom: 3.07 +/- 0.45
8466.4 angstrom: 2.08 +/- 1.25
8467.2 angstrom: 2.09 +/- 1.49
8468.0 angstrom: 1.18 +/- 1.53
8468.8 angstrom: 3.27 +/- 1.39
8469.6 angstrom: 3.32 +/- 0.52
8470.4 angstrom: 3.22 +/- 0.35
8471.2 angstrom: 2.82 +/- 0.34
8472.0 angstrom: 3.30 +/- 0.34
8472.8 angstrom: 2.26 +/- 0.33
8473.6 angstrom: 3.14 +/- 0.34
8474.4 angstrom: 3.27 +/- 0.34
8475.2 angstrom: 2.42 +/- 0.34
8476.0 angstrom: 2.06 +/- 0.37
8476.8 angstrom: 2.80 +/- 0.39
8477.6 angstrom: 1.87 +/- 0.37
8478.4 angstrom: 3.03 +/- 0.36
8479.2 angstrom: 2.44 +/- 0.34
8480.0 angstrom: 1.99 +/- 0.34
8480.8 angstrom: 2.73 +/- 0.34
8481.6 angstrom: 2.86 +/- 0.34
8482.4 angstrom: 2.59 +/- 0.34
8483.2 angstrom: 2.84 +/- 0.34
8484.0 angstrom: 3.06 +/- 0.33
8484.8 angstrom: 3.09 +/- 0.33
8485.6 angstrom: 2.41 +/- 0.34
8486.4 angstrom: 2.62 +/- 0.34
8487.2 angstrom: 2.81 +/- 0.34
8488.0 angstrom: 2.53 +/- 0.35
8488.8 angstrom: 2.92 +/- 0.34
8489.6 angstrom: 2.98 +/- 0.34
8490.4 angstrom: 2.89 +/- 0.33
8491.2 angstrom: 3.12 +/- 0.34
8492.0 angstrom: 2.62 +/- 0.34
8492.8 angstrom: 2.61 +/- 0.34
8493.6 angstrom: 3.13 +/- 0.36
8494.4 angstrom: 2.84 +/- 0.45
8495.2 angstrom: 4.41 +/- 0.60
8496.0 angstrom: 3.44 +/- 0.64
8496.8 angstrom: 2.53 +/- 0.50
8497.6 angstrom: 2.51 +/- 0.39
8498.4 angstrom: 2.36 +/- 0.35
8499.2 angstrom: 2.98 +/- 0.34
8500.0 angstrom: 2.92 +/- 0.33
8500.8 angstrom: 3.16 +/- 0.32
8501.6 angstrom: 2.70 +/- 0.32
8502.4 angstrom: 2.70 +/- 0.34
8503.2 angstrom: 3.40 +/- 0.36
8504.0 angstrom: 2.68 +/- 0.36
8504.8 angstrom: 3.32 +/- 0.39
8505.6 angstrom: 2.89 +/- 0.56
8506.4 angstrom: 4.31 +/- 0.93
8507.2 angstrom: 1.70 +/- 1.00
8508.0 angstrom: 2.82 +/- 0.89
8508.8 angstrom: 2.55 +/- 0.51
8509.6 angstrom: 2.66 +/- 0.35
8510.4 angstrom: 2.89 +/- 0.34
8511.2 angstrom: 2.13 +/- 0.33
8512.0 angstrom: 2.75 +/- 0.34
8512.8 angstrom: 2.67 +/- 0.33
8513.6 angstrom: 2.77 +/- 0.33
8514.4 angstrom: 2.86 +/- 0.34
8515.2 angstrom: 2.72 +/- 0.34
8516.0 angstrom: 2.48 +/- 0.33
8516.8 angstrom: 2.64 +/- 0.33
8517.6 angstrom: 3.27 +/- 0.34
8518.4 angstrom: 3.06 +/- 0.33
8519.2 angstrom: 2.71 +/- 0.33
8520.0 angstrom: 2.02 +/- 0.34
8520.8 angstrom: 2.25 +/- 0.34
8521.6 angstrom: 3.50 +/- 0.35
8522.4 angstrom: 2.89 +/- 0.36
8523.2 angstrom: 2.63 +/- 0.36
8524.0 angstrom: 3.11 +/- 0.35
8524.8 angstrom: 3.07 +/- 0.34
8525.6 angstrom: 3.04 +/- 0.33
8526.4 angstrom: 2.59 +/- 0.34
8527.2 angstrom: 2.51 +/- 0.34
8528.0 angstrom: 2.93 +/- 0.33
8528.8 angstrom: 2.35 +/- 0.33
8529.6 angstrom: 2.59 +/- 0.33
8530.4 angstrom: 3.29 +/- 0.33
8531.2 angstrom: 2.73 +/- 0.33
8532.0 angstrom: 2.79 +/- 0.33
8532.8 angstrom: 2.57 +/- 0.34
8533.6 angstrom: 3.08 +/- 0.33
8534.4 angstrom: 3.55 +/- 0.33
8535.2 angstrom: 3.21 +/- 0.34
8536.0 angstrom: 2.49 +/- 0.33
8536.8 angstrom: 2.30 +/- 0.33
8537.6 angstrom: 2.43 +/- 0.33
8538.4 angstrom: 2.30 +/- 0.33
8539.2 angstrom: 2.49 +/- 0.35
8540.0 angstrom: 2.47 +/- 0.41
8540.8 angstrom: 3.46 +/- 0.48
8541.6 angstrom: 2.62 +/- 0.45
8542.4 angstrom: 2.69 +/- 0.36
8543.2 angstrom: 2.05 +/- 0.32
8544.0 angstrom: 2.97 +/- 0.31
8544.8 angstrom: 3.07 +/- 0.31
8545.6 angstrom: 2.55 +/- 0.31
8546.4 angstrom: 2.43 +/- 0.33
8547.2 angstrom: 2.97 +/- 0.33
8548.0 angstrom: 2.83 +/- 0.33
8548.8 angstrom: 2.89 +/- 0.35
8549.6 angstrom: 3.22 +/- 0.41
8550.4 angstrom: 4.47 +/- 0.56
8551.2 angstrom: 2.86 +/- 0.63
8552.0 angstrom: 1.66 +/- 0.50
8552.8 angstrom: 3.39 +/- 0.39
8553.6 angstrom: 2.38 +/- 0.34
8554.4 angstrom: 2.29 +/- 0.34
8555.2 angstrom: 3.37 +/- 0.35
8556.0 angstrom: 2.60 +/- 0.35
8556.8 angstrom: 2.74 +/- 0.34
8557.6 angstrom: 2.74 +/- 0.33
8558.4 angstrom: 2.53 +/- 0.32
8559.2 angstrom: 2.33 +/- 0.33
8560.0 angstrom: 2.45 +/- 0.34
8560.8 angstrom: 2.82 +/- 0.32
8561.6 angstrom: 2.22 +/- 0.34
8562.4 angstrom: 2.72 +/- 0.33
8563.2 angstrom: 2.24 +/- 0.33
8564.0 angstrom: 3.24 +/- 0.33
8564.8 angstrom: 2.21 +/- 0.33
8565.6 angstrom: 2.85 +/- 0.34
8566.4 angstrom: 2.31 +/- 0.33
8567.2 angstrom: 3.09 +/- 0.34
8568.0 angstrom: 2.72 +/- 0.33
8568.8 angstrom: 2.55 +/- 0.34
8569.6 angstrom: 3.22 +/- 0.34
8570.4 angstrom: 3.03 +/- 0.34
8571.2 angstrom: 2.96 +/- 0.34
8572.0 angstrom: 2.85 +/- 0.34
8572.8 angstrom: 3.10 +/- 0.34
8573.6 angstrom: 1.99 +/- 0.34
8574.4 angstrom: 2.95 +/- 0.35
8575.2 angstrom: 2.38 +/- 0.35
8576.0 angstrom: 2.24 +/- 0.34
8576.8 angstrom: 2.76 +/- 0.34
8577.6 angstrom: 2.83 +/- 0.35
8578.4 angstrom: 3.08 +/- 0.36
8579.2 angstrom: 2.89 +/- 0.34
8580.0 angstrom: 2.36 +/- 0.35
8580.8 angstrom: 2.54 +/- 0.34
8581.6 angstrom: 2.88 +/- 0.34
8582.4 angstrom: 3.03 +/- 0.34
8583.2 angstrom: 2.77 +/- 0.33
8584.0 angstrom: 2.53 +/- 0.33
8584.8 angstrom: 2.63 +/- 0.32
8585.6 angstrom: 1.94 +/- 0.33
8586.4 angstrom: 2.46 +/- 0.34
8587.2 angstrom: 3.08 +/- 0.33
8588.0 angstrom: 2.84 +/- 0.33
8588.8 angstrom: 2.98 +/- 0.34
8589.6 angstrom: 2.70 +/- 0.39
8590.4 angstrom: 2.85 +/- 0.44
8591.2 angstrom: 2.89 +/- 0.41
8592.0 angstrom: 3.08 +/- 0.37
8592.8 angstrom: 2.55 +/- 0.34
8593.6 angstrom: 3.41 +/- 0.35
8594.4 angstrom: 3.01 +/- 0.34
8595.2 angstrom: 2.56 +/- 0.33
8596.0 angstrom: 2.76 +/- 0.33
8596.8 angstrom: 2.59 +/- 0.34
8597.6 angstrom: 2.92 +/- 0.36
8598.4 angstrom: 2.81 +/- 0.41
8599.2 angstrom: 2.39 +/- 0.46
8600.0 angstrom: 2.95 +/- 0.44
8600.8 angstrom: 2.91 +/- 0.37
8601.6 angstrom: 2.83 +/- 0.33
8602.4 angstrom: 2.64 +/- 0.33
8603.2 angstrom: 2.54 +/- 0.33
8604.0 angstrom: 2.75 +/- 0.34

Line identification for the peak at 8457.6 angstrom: [N II]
